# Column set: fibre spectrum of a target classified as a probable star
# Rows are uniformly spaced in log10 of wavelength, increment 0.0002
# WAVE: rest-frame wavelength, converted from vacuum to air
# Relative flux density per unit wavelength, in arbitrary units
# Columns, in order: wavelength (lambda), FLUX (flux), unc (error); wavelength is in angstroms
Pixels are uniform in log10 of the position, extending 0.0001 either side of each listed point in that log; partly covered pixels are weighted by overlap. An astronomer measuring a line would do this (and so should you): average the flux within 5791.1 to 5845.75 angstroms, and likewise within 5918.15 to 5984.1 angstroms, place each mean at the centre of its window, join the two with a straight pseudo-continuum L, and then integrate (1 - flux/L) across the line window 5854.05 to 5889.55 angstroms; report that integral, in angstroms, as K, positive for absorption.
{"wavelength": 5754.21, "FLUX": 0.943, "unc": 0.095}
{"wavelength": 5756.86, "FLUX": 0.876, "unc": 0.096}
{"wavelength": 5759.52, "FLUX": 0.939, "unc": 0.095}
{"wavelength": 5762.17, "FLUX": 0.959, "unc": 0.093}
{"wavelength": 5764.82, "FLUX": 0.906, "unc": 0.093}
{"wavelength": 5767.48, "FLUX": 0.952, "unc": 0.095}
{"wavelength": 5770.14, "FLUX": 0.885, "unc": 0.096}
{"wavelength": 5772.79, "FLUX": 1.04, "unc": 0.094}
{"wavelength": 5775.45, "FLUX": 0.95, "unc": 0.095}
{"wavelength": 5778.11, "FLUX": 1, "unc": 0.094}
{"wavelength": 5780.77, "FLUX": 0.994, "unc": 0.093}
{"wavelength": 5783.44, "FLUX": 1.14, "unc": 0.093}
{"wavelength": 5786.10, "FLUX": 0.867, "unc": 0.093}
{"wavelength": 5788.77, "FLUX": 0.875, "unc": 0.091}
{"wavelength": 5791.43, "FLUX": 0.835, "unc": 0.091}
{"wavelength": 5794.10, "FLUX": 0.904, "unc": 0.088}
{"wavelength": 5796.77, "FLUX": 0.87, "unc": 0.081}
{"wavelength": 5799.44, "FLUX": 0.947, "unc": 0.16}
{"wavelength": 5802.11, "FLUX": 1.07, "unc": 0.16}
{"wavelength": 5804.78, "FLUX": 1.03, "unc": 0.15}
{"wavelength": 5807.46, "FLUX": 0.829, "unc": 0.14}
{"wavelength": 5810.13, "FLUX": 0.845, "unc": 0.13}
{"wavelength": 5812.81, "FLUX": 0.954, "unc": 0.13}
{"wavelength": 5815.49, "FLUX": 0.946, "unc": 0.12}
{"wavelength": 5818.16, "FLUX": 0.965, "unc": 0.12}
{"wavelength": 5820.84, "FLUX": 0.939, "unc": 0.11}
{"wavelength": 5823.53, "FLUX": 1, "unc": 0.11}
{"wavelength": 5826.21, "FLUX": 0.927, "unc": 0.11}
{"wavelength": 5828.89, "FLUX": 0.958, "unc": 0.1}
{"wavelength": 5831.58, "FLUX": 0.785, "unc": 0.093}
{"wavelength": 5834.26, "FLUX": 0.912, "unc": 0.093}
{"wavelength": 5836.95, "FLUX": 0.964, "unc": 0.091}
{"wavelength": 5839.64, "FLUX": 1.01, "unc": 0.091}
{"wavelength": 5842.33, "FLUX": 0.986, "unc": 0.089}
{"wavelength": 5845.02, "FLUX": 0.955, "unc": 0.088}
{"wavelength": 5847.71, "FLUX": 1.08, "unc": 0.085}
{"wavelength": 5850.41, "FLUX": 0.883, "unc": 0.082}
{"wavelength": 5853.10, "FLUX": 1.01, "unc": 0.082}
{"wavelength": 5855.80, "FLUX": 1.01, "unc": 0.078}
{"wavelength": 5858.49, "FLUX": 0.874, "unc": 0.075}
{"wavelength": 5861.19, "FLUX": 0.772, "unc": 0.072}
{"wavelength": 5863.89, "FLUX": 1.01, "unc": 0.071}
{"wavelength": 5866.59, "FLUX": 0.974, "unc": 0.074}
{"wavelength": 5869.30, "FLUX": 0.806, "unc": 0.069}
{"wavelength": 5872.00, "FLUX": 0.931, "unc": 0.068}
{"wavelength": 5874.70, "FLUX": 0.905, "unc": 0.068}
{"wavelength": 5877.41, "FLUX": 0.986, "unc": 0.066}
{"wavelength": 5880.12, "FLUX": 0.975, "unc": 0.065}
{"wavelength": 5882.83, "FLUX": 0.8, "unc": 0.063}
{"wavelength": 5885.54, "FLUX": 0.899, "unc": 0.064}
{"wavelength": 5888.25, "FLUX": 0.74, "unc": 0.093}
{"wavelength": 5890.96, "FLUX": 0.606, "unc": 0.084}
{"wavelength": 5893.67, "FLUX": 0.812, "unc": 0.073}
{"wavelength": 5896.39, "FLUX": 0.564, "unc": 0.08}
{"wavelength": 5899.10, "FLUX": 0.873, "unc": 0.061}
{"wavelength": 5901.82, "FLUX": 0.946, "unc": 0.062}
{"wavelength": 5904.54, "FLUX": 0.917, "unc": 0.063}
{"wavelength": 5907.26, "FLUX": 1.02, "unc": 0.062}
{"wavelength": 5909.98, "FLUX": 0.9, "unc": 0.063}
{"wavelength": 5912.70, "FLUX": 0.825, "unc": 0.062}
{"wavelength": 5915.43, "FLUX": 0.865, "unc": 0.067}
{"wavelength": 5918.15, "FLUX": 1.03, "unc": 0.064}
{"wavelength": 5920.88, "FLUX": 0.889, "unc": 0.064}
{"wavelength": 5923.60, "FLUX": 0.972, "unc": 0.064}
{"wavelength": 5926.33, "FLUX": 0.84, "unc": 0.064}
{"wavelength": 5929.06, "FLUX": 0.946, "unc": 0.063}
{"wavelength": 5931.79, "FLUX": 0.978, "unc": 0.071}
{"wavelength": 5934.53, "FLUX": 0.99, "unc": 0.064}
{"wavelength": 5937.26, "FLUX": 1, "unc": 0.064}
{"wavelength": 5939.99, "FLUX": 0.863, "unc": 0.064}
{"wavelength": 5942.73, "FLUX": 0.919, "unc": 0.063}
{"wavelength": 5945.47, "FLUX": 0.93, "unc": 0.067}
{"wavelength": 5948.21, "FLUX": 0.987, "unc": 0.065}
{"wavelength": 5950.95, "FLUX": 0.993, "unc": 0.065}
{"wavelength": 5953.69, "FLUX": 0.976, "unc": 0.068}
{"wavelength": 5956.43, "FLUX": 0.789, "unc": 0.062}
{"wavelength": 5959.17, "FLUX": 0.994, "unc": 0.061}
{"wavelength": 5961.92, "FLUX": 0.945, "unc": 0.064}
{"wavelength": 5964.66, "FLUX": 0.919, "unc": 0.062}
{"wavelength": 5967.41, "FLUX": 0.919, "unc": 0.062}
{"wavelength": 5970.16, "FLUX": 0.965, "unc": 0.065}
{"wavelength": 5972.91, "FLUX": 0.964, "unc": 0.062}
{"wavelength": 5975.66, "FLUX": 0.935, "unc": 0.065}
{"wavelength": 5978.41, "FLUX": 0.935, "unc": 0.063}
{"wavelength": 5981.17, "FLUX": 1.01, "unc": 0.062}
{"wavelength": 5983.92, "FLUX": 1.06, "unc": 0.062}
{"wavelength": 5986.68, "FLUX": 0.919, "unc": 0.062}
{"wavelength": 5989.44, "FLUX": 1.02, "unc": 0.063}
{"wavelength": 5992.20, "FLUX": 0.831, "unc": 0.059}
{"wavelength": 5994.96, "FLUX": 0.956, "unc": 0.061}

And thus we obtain 1.5 angstroms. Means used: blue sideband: 0.936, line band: 0.9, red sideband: 0.946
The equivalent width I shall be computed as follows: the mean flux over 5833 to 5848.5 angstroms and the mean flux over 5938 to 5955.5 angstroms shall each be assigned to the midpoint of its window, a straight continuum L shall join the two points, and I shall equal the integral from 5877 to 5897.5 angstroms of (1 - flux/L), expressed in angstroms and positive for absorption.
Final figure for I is 3.7 angstroms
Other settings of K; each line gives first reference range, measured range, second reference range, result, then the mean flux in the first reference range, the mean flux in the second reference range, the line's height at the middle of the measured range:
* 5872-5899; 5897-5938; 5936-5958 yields -2.19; 0.819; 0.933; 0.878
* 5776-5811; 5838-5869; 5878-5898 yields -4.29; 0.94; 0.78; 0.839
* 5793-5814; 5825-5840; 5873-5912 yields -0.25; 0.931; 0.853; 0.906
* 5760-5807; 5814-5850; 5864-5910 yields -1.71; 0.952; 0.865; 0.911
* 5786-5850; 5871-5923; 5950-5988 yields 4.16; 0.936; 0.951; 0.944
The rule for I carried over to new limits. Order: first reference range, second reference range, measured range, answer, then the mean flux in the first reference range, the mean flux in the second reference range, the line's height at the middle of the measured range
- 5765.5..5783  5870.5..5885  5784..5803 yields 0.98 angstroms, 0.976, 0.917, 0.965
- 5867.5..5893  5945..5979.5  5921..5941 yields -0.70 angstroms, 0.851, 0.943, 0.908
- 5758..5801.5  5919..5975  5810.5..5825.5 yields -0.15 angstroms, 0.943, 0.94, 0.942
